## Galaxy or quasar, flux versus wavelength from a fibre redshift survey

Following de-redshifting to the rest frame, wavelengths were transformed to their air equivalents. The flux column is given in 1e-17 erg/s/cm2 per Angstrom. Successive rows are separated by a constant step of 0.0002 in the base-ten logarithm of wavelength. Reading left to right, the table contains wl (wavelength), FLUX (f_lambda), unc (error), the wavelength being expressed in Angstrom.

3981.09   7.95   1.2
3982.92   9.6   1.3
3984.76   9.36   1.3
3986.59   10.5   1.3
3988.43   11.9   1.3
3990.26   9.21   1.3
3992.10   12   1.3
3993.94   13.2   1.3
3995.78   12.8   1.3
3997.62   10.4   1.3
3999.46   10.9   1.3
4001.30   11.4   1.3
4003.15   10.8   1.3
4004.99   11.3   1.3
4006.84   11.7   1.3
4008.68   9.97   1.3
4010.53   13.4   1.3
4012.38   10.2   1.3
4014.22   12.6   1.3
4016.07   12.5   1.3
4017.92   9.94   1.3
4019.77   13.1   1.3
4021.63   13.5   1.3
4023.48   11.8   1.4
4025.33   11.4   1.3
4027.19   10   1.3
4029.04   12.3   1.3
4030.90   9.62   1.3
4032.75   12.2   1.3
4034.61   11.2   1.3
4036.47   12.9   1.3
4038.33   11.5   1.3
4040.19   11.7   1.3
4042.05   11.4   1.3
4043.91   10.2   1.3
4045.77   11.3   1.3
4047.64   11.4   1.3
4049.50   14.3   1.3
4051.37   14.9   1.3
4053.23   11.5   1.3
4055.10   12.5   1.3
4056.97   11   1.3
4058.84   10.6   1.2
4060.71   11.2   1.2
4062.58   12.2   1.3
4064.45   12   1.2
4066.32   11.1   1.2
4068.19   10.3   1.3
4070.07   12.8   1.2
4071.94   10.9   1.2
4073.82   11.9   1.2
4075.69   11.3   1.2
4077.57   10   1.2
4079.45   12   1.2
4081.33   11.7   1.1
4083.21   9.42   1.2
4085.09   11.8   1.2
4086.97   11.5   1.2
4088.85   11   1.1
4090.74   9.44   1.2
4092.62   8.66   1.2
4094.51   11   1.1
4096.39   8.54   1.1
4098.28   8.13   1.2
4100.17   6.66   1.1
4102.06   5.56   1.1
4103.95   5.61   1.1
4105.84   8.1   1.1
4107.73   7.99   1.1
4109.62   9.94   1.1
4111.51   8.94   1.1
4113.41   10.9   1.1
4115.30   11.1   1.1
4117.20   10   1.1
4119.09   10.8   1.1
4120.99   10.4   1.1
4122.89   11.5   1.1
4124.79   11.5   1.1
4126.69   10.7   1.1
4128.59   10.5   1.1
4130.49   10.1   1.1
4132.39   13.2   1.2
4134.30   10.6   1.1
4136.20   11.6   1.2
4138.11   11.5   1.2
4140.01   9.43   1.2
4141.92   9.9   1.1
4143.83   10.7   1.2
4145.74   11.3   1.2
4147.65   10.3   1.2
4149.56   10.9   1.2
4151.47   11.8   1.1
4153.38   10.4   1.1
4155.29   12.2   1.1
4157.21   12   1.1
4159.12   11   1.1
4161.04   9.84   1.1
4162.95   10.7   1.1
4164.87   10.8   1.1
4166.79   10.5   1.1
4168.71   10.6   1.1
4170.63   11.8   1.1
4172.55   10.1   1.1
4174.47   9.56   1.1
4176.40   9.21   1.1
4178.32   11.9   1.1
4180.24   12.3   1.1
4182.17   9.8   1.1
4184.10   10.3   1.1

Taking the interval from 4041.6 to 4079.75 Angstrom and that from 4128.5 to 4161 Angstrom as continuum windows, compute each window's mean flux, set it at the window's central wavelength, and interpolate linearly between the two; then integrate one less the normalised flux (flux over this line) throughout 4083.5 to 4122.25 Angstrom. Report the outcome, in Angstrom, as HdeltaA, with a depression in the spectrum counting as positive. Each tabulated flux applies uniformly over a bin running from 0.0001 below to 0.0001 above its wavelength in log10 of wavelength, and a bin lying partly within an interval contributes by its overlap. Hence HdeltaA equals 6.9 Angstrom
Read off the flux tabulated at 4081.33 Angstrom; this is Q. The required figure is 11.7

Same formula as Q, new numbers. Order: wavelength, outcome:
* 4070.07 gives 12.8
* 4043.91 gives 10.2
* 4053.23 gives 11.5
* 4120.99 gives 10.4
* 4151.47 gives 11.8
